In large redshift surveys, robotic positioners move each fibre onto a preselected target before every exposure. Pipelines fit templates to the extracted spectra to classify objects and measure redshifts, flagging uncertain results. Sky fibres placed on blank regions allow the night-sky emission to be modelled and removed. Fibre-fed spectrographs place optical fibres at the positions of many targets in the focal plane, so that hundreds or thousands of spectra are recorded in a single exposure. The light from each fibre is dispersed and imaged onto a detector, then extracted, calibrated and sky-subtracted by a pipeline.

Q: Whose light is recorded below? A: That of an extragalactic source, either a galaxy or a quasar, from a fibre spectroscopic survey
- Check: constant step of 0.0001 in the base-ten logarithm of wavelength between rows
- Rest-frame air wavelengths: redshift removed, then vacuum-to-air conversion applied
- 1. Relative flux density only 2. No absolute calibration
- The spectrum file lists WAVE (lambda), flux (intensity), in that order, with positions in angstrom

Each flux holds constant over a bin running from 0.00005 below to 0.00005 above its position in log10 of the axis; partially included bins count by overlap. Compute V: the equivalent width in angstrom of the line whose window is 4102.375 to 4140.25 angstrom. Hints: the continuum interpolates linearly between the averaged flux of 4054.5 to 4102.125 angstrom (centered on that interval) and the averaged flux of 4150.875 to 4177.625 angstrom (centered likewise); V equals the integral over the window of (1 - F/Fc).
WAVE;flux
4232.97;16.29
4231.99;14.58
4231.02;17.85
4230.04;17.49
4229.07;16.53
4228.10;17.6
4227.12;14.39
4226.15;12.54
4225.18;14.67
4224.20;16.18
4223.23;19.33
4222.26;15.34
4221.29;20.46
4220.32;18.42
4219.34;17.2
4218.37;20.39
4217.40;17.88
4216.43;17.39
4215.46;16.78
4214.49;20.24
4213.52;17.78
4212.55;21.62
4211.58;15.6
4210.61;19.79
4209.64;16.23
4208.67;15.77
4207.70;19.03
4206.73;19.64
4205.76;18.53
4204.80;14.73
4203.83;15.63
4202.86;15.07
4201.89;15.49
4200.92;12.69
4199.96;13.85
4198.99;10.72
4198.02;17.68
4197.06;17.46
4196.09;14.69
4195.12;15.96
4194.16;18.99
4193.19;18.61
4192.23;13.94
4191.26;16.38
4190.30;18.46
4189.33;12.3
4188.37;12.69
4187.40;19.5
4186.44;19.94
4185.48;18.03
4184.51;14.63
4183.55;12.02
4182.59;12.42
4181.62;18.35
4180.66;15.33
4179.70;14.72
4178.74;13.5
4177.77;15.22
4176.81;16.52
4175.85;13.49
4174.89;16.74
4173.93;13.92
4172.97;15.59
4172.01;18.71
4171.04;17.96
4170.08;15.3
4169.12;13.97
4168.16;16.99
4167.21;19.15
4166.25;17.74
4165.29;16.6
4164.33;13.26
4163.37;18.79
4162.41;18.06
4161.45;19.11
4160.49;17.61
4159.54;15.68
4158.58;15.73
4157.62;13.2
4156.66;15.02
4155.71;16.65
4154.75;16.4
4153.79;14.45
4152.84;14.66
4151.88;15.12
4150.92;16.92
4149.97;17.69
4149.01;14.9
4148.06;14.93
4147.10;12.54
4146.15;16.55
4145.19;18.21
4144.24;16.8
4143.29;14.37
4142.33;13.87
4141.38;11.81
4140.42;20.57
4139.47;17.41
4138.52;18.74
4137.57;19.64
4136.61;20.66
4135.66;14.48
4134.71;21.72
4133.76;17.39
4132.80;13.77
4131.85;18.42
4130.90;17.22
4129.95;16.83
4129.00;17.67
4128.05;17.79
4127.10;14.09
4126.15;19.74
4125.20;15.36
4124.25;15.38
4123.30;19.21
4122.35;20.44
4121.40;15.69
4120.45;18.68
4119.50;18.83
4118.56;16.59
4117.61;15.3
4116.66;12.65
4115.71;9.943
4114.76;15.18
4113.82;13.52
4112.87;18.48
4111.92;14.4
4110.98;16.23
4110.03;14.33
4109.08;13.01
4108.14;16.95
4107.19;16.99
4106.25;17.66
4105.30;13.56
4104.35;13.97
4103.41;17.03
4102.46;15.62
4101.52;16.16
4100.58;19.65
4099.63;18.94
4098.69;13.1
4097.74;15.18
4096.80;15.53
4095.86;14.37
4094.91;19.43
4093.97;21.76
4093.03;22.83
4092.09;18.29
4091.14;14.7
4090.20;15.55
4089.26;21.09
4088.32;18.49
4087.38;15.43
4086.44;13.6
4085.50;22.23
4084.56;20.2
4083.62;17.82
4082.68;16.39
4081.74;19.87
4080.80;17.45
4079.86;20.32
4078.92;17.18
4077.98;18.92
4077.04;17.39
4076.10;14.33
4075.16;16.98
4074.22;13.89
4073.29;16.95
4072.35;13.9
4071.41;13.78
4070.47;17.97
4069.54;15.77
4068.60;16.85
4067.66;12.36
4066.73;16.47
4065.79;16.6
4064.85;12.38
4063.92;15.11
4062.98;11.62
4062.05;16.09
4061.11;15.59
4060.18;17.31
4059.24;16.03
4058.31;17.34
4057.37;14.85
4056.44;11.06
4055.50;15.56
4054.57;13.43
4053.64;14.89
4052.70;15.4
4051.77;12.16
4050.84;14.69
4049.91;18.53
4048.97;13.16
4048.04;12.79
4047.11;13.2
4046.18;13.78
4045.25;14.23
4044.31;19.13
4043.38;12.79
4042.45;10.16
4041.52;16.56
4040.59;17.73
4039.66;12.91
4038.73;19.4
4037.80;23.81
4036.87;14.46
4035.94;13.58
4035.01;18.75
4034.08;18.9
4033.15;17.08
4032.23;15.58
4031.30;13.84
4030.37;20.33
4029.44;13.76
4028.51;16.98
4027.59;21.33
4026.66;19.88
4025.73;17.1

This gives -0.44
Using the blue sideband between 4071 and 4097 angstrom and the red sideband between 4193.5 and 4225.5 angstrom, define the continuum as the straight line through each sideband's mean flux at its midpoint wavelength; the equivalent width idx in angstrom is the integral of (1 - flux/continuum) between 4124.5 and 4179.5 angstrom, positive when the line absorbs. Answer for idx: 2.69 angstrom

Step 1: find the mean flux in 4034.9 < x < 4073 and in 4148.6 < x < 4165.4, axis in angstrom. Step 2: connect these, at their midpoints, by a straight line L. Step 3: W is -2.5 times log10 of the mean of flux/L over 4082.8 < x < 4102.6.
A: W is -0.14 mag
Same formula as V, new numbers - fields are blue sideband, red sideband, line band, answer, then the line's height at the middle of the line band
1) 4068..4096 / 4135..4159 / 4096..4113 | 1.14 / 17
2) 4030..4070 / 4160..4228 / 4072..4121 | -2.91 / 15.7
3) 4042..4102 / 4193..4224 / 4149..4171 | 0.63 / 16.8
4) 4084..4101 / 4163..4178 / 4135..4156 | 0.58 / 16.7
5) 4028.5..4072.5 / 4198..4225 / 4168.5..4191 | 1.49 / 16.7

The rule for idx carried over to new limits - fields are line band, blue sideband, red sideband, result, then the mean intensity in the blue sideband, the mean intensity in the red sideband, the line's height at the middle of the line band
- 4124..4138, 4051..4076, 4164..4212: -1.64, 15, 16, 15.5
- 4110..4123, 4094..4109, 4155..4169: 0.47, 16.4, 16.6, 16.4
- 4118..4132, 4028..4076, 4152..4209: -1.50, 15.4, 16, 15.7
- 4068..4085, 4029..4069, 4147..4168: -1.52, 15.4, 16.2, 15.6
